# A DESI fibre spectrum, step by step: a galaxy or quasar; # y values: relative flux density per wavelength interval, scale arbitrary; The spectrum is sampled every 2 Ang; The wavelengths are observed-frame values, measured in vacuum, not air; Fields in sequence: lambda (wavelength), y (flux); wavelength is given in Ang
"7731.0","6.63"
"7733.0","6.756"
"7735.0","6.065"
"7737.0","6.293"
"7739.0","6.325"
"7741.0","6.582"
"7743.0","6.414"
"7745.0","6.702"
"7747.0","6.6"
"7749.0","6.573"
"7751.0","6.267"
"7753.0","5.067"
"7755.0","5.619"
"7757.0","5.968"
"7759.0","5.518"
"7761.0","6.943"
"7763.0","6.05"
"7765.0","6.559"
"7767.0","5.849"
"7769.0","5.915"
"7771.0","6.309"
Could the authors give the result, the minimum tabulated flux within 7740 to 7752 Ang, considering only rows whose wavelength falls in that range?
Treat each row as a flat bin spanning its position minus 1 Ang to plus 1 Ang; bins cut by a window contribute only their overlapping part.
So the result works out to 6.267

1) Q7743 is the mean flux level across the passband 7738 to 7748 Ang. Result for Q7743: 6.52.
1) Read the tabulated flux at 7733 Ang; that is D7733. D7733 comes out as 6.756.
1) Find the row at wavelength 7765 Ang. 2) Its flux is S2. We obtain 6.559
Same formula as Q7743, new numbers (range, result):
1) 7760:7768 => 6.35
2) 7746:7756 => 6.03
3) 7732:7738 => 6.37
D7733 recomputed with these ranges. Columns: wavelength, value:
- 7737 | 6.293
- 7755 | 5.619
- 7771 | 6.309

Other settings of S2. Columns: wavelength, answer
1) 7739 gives 6.325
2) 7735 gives 6.065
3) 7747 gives 6.6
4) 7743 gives 6.414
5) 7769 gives 5.915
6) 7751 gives 6.267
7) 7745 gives 6.702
